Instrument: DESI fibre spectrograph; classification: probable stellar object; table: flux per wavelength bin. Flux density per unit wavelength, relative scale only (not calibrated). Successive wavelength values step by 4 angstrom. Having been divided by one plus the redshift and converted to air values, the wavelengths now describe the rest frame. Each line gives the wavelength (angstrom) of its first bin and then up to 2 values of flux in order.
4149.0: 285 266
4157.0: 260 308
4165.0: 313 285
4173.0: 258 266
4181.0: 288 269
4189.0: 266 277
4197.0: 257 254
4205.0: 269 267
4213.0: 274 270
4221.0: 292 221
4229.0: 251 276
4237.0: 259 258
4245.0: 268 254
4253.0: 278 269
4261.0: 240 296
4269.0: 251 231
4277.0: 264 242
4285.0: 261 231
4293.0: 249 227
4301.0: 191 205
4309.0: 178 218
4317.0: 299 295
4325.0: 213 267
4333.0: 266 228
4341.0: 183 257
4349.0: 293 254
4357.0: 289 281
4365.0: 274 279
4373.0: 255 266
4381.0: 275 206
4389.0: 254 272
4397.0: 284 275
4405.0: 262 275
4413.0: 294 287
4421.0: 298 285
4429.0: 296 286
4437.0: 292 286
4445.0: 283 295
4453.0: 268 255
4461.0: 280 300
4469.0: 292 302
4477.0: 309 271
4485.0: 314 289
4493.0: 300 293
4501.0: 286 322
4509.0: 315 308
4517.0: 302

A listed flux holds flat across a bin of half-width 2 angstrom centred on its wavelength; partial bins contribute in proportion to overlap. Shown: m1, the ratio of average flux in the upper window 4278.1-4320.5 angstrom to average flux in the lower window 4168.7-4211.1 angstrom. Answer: 0.87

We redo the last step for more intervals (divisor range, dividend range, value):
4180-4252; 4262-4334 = 0.92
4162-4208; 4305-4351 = 0.89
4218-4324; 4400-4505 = 1.15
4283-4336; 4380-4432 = 1.15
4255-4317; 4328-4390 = 1.08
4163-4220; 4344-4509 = 1.03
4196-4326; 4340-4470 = 1.09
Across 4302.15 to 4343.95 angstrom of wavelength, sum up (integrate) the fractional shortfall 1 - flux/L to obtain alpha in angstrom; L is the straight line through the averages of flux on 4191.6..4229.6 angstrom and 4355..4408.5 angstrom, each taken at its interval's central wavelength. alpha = 4.9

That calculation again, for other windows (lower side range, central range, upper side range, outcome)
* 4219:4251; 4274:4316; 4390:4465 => 6.0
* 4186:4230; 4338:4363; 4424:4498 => 1.8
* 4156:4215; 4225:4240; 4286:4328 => 0.1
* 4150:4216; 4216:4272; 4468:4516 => 3.3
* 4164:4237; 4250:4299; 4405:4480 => 3.8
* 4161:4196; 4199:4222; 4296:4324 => -0.3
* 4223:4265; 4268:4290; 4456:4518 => 1.5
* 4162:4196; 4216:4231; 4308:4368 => 0.8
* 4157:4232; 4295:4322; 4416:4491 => 4.9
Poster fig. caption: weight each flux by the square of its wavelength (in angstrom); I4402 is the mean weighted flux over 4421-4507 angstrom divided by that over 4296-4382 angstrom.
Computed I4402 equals 1.23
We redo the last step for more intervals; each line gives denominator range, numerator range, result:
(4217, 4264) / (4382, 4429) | 1.13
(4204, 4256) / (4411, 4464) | 1.19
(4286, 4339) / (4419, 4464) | 1.28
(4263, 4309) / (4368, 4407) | 1.16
